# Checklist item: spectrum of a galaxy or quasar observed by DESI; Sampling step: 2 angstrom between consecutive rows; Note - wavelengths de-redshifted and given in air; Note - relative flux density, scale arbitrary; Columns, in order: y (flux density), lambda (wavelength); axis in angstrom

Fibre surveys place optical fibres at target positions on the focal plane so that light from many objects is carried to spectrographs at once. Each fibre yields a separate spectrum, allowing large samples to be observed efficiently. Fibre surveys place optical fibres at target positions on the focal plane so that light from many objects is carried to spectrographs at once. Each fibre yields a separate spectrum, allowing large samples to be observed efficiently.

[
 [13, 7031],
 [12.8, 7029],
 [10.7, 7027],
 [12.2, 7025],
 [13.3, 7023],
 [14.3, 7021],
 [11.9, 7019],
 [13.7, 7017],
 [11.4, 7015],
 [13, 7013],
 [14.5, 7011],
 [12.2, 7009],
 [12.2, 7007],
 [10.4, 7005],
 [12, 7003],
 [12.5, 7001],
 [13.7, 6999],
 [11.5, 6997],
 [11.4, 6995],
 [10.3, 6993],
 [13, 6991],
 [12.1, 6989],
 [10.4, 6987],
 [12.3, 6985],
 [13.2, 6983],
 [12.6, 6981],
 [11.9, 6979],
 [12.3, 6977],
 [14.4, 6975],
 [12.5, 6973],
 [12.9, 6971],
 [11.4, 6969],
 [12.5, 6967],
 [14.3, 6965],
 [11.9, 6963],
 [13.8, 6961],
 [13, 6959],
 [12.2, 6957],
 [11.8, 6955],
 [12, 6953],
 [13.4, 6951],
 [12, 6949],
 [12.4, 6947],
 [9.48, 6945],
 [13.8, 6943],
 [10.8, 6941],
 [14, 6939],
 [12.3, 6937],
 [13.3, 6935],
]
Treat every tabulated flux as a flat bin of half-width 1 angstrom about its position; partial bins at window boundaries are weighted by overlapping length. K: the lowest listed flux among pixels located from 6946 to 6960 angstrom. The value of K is 11.8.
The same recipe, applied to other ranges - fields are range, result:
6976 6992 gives 10.4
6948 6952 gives 12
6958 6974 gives 11.4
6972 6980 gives 11.9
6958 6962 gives 13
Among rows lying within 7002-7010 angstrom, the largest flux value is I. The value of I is 12.2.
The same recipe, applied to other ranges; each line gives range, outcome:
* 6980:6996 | 13.2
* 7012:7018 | 13.7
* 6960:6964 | 13.8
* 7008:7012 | 14.5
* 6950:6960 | 13.4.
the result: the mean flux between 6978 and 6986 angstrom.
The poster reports 12.5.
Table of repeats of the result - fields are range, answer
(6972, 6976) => 13.4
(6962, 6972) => 12.6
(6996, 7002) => 12.6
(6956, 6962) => 13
